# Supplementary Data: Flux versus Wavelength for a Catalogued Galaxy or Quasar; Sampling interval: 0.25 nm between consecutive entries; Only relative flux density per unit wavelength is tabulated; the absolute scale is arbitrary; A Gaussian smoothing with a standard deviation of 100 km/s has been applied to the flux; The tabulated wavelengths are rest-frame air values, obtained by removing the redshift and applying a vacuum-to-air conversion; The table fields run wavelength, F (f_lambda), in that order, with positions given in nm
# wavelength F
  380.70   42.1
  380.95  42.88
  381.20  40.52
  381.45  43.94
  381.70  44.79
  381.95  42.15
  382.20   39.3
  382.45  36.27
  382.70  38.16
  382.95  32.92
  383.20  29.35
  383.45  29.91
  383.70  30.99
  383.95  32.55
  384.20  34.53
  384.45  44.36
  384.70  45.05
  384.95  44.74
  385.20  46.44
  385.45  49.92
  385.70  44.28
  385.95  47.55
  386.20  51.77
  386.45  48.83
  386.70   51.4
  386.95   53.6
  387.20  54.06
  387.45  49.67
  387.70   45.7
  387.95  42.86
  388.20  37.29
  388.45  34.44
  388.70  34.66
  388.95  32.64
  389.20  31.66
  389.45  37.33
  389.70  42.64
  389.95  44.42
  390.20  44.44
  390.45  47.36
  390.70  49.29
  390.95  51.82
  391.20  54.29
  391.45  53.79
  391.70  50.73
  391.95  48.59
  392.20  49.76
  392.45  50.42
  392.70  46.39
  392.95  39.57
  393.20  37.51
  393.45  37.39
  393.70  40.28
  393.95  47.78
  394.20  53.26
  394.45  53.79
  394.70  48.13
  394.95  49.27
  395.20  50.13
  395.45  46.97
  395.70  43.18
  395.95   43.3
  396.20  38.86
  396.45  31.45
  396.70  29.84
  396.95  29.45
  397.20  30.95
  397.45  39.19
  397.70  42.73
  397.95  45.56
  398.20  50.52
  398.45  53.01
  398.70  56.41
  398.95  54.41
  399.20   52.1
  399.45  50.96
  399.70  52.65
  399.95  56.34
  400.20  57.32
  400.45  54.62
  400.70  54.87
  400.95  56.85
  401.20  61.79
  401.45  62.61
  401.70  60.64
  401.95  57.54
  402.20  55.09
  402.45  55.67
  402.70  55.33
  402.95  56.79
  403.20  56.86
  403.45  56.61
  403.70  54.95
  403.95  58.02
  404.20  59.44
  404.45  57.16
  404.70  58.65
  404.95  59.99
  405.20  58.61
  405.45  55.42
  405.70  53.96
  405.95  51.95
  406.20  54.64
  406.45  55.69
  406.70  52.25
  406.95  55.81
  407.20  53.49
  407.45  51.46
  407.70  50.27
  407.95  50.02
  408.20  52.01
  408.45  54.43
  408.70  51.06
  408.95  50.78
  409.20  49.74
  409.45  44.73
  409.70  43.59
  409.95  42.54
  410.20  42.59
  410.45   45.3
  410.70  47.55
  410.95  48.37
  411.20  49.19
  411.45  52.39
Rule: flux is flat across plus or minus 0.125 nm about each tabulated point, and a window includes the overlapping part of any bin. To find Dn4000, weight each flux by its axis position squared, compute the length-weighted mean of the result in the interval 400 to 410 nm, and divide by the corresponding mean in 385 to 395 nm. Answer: 1.29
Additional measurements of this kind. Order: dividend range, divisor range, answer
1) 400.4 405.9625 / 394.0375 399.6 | 1.31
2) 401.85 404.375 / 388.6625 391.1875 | 1.43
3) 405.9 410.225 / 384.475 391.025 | 1.25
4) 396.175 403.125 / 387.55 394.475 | 1.19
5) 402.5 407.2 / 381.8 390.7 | 1.48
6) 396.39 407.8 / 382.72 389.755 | 1.38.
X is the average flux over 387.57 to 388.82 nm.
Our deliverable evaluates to 39.1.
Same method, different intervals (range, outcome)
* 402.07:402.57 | 55.4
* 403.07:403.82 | 56.2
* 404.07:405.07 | 58.8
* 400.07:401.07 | 55.9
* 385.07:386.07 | 47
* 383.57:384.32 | 32.7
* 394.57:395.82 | 47.6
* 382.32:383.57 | 33.4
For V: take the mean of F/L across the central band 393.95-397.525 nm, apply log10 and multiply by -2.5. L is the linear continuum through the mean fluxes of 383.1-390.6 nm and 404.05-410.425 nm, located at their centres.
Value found 0.11 mag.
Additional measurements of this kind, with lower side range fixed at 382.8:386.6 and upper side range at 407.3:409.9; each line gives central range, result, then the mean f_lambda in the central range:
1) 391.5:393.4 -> -0.06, 46.1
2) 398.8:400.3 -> -0.17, 53.9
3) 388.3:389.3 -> 0.26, 33.5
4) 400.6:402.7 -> -0.23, 58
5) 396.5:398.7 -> 0.12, 40.8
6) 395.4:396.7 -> 0.15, 39.3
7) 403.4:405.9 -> -0.18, 57.1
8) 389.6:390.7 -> -0.06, 45.3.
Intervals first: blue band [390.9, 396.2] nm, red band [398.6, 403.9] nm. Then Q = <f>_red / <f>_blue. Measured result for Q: 1.2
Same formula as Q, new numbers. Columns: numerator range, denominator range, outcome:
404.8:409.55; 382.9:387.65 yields 1.22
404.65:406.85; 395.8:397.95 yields 1.53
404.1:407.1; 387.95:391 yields 1.39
